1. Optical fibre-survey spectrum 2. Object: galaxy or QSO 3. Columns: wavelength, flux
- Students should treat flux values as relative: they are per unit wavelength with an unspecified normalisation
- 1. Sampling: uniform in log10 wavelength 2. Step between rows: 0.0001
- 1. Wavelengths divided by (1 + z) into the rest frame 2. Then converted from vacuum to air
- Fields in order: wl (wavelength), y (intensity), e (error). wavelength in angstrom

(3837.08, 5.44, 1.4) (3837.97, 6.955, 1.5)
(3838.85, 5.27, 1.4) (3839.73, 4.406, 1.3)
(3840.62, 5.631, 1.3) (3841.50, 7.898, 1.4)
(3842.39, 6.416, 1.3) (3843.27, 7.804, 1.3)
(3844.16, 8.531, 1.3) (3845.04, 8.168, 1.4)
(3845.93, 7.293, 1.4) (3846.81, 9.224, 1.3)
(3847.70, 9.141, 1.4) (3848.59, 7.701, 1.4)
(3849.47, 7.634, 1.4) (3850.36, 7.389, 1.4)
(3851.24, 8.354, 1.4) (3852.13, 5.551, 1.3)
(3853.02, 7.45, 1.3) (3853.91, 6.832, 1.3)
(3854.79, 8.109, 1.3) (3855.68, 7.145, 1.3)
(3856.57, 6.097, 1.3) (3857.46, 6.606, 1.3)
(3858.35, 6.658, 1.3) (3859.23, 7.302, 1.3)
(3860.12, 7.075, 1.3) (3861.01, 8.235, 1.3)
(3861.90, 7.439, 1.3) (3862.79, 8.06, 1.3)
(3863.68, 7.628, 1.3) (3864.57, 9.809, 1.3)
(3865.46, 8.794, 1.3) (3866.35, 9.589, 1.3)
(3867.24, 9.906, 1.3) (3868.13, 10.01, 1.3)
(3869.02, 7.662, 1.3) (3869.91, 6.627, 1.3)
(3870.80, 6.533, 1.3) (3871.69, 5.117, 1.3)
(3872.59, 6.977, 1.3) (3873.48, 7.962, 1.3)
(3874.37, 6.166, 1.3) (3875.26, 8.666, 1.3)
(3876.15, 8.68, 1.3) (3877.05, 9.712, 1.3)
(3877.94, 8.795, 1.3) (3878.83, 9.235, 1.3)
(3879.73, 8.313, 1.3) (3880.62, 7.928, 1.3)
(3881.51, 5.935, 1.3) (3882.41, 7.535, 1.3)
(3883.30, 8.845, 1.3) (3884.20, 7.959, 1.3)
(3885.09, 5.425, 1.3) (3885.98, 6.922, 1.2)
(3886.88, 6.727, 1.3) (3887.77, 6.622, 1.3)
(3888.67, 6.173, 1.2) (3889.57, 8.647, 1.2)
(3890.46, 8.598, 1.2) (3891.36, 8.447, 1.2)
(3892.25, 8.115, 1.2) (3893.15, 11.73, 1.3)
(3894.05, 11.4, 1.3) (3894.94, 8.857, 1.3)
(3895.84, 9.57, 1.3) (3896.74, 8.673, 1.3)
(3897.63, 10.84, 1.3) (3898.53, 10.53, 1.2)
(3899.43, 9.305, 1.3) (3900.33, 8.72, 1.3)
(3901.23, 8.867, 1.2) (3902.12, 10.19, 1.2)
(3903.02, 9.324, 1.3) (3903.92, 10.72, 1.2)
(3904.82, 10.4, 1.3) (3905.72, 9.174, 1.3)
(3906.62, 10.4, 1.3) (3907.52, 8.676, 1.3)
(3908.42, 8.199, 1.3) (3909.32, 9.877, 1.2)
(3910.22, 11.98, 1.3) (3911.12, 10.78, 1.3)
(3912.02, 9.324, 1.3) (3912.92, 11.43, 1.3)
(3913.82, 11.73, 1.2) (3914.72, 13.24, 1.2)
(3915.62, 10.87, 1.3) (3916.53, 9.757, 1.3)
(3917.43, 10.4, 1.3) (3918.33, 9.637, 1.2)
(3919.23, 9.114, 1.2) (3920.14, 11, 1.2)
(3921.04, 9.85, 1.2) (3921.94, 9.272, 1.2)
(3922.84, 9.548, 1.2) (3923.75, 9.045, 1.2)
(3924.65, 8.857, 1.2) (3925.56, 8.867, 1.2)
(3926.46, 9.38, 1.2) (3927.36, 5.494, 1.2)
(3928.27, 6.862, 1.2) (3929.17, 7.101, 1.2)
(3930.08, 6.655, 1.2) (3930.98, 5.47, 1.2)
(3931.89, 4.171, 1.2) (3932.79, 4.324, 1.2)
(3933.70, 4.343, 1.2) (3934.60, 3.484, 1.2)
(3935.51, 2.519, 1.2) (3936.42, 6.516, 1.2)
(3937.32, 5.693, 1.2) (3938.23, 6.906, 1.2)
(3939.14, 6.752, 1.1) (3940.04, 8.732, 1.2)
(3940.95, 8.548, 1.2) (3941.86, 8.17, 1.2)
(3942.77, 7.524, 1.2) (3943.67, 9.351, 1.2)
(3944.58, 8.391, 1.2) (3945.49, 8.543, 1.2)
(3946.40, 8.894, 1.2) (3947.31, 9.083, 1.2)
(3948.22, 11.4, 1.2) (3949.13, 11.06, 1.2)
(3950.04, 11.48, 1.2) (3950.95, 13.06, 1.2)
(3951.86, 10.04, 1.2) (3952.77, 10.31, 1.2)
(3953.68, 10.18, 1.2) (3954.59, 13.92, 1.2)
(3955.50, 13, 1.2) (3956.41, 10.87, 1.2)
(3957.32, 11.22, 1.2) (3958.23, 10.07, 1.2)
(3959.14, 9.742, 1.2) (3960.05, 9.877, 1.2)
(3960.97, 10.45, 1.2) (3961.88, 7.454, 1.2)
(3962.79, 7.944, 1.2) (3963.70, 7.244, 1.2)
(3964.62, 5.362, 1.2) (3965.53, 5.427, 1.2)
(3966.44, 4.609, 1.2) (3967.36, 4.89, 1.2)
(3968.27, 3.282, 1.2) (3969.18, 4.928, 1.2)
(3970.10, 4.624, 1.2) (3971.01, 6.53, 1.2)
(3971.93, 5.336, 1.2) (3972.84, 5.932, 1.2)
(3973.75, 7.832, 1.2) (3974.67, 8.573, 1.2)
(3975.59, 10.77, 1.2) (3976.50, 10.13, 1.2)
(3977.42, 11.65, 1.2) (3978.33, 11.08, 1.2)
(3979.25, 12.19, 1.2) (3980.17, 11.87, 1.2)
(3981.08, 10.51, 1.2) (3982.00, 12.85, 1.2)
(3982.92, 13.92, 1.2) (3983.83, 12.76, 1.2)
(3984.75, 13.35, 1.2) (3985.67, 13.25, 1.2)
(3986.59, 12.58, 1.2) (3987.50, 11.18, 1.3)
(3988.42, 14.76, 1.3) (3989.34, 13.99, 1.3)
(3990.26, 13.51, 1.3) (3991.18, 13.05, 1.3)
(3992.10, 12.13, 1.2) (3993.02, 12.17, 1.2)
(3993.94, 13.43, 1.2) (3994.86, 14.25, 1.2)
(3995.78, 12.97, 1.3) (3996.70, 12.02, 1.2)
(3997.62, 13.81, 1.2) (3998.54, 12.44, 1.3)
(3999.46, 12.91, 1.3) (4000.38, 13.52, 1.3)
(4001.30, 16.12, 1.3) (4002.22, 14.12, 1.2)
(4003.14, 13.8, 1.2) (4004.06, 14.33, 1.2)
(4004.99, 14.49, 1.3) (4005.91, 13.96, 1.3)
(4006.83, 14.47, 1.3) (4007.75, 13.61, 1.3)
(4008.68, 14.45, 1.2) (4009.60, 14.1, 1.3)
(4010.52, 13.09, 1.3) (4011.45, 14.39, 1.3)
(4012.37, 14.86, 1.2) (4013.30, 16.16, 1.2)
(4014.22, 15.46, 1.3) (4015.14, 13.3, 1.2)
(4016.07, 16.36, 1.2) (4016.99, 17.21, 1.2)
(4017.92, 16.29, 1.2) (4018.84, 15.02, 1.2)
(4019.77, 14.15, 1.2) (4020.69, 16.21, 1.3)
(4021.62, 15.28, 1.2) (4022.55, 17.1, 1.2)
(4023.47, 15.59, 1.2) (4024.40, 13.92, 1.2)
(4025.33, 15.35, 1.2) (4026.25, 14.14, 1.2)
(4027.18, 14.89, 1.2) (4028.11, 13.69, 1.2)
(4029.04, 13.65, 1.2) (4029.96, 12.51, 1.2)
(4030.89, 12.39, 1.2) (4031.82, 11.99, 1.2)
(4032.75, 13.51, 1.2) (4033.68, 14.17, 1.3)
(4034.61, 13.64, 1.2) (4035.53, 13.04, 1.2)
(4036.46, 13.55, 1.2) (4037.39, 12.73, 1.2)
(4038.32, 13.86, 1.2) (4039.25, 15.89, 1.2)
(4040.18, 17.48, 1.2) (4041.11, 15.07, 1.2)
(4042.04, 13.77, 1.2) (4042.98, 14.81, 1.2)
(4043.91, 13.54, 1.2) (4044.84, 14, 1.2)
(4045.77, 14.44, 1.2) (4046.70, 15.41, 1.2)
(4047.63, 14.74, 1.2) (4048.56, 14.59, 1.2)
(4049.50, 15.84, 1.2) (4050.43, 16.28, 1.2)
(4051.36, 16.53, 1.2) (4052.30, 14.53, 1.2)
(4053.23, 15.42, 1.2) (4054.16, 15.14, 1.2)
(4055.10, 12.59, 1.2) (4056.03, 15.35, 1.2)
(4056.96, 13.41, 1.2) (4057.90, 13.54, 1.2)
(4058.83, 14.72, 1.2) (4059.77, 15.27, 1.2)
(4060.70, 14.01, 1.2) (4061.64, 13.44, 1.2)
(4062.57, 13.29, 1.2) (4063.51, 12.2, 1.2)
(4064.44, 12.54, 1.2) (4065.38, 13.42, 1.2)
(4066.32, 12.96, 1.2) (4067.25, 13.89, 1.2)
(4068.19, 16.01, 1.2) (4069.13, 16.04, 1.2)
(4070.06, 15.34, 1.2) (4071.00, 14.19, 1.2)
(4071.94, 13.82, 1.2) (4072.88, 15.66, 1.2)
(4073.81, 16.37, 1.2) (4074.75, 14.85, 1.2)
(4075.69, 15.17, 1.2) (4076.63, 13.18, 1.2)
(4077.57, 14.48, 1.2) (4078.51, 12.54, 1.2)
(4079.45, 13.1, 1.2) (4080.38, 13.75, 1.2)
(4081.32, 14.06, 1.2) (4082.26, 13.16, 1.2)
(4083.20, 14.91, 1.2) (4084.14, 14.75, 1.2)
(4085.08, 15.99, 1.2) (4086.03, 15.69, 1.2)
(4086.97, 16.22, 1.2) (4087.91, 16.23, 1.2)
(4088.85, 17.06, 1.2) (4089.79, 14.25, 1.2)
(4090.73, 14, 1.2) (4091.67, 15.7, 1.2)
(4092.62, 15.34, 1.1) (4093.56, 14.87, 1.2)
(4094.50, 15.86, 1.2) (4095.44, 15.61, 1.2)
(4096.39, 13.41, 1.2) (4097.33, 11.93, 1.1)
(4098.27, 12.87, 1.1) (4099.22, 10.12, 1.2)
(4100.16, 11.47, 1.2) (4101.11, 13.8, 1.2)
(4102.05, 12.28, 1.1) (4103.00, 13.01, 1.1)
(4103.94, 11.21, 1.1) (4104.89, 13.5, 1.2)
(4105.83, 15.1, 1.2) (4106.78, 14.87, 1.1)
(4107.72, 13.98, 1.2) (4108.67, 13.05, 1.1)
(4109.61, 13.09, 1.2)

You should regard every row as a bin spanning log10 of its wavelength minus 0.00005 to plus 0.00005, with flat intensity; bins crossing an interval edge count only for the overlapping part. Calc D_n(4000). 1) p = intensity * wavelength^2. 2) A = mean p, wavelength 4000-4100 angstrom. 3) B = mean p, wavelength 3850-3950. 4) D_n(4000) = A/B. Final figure 1.87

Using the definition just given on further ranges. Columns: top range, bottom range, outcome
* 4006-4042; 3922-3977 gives 1.89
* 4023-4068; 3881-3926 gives 1.63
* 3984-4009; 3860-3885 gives 1.79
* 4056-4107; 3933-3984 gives 1.74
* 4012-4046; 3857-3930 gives 1.78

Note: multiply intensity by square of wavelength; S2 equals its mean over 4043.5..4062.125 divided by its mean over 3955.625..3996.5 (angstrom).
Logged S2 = 1.5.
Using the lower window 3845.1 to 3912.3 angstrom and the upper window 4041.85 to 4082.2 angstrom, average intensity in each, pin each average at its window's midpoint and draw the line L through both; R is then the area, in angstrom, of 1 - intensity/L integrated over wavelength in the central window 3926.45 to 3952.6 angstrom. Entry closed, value 7.1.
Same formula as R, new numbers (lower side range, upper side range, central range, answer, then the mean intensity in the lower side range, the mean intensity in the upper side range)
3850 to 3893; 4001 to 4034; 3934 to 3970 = 9.8 angstrom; 7.7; 14.6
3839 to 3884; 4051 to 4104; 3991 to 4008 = -2.4 angstrom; 7.68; 14.2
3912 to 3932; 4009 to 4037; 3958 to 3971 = 5.2 angstrom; 9.08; 14.5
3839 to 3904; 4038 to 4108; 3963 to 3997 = 4.1 angstrom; 8.02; 14.4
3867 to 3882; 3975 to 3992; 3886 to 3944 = 5.1 angstrom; 7.87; 12.4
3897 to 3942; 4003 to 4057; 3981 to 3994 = -0.7 angstrom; 8.62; 14.6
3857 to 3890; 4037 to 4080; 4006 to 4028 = -3.4 angstrom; 7.73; 14.5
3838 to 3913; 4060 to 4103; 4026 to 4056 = -3.0 angstrom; 8.23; 14.2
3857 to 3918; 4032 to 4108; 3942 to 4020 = 1.8 angstrom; 8.78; 14.3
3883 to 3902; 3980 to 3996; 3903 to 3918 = -1.5 angstrom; 8.65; 12.9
